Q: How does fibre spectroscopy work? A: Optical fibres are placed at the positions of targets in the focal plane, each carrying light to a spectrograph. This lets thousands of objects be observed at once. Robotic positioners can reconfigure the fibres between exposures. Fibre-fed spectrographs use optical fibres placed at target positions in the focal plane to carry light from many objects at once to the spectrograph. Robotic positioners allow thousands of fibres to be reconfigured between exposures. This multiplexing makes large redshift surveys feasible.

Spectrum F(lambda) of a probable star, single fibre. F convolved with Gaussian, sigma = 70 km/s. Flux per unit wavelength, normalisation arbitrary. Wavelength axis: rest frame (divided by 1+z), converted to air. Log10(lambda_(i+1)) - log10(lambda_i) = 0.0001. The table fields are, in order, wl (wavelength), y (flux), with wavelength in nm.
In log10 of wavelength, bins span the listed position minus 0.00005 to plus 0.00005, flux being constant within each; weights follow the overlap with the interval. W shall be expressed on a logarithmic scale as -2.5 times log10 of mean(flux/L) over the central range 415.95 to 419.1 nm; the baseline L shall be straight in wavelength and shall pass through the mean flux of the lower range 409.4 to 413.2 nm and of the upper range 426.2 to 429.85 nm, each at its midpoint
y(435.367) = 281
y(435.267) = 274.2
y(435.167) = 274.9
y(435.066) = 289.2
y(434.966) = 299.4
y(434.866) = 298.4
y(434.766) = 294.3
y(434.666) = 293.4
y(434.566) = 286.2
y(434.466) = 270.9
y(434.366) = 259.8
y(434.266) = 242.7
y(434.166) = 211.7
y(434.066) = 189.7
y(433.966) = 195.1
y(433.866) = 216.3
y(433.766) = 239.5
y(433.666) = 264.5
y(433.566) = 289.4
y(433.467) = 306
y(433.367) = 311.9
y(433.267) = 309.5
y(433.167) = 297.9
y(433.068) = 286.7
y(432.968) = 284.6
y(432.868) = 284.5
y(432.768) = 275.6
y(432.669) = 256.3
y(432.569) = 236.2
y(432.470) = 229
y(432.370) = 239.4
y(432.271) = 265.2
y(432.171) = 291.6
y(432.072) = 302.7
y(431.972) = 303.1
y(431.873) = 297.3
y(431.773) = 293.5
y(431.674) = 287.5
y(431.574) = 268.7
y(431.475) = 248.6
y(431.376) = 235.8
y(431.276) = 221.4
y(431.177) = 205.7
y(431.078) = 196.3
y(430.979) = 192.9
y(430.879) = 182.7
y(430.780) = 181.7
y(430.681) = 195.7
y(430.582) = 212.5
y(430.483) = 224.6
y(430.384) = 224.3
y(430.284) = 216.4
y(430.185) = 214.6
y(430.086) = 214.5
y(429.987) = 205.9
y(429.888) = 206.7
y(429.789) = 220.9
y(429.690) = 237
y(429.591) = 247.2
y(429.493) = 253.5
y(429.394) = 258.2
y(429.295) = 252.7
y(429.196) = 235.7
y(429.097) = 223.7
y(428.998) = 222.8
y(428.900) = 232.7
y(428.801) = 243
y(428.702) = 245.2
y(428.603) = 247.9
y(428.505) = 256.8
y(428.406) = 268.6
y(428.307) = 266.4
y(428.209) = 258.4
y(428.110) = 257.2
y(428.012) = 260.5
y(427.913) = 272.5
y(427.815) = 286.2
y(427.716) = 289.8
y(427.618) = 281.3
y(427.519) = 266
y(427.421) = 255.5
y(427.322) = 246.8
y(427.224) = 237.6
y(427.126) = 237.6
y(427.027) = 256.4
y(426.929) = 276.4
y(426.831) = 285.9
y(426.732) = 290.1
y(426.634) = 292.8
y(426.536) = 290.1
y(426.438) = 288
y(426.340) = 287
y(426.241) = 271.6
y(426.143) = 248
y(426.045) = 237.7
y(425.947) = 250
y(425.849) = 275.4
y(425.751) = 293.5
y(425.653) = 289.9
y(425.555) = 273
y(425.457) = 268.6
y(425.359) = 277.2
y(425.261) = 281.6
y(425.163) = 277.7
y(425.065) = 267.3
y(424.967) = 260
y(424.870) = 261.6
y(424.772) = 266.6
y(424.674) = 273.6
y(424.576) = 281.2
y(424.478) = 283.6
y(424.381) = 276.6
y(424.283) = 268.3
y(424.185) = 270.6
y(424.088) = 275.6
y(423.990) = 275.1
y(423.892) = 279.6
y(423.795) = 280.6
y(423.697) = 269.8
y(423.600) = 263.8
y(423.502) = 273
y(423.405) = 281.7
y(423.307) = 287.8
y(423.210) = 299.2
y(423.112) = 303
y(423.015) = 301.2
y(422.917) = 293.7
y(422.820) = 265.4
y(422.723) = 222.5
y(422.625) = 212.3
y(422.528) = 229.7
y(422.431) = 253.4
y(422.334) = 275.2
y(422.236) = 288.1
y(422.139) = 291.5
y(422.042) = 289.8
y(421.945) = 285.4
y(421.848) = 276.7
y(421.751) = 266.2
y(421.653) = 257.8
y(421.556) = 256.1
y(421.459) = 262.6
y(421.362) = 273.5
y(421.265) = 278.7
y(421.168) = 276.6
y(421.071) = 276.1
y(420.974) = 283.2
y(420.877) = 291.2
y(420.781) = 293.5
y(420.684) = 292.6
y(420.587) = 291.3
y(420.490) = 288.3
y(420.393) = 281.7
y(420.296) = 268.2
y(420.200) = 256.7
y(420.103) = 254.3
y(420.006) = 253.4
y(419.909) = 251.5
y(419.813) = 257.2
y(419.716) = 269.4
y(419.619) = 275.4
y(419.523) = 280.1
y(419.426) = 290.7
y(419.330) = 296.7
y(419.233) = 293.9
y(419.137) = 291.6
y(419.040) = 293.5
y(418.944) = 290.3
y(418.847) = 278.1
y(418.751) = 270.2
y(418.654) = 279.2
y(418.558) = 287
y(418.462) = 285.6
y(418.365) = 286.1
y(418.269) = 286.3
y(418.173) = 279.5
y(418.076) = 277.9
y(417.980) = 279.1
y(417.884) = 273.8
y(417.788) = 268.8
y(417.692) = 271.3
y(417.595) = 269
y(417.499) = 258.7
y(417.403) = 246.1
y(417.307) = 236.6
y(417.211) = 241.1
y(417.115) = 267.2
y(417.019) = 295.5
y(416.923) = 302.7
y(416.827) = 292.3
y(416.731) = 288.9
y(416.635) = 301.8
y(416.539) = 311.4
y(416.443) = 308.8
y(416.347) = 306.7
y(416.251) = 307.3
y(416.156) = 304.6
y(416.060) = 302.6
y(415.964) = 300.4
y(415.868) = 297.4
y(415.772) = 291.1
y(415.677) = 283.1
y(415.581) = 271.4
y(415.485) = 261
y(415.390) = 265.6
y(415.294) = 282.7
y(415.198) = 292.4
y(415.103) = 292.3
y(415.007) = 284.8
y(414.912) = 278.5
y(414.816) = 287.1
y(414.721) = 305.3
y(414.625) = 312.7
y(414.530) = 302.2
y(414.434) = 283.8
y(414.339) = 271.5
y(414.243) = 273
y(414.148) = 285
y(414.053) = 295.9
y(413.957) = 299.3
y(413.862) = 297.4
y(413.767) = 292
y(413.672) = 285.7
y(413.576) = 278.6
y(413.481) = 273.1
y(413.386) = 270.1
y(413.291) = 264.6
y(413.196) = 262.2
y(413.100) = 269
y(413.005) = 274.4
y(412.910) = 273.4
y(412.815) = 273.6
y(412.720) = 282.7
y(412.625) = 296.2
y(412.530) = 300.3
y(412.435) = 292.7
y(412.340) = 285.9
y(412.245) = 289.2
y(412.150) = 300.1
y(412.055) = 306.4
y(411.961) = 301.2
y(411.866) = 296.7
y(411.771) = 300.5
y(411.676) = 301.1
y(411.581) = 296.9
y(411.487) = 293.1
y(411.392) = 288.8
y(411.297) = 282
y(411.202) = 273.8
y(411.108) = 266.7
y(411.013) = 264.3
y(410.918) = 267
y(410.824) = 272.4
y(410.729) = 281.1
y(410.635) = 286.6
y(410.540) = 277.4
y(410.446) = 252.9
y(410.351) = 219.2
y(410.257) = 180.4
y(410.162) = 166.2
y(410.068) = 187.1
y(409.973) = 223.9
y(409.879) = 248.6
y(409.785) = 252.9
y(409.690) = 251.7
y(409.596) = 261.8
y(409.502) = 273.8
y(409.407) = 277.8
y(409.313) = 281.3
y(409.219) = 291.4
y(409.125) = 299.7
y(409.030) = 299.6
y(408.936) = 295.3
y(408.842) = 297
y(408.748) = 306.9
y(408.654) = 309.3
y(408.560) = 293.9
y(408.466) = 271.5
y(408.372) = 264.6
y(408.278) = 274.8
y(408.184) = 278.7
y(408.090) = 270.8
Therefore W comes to -0.07 mag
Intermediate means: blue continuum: 270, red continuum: 259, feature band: 283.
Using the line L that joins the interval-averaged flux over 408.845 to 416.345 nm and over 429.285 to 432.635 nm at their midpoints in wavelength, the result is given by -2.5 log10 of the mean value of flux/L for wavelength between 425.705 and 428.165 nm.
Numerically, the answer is -0.10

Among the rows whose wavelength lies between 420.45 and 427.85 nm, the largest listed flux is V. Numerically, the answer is 303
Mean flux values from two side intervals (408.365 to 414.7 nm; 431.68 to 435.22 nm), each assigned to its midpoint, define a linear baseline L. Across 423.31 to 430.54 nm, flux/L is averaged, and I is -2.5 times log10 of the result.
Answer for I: 0.05 mag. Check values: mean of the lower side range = 277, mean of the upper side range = 271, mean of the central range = 260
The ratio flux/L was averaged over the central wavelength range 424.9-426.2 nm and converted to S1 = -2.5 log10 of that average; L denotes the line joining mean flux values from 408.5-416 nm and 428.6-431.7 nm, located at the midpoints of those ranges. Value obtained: -0.127 mag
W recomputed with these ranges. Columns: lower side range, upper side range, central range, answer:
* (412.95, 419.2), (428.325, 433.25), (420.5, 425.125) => -0.04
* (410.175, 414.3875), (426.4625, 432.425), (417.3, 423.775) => -0.04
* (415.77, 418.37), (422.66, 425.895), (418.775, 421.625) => 0.01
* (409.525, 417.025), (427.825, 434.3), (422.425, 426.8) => -0.06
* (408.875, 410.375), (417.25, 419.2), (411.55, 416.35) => -0.10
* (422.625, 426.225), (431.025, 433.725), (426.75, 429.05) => 0.05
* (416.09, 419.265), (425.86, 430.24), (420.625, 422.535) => -0.02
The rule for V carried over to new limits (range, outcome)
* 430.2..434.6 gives 311.9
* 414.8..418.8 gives 311.4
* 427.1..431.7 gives 289.8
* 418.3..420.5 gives 296.7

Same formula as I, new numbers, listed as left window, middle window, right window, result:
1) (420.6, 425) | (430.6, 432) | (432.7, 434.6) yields 0.14 mag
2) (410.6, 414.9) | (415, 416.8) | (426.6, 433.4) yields -0.05 mag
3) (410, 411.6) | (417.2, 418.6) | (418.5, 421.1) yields 0.01 mag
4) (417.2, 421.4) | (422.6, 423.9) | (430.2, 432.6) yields -0.04 mag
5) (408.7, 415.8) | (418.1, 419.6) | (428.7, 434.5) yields -0.08 mag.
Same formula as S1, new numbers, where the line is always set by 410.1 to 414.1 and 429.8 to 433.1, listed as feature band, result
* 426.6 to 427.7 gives -0.07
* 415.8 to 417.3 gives -0.10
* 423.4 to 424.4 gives -0.08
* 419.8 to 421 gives -0.05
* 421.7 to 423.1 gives -0.05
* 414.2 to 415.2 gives -0.07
